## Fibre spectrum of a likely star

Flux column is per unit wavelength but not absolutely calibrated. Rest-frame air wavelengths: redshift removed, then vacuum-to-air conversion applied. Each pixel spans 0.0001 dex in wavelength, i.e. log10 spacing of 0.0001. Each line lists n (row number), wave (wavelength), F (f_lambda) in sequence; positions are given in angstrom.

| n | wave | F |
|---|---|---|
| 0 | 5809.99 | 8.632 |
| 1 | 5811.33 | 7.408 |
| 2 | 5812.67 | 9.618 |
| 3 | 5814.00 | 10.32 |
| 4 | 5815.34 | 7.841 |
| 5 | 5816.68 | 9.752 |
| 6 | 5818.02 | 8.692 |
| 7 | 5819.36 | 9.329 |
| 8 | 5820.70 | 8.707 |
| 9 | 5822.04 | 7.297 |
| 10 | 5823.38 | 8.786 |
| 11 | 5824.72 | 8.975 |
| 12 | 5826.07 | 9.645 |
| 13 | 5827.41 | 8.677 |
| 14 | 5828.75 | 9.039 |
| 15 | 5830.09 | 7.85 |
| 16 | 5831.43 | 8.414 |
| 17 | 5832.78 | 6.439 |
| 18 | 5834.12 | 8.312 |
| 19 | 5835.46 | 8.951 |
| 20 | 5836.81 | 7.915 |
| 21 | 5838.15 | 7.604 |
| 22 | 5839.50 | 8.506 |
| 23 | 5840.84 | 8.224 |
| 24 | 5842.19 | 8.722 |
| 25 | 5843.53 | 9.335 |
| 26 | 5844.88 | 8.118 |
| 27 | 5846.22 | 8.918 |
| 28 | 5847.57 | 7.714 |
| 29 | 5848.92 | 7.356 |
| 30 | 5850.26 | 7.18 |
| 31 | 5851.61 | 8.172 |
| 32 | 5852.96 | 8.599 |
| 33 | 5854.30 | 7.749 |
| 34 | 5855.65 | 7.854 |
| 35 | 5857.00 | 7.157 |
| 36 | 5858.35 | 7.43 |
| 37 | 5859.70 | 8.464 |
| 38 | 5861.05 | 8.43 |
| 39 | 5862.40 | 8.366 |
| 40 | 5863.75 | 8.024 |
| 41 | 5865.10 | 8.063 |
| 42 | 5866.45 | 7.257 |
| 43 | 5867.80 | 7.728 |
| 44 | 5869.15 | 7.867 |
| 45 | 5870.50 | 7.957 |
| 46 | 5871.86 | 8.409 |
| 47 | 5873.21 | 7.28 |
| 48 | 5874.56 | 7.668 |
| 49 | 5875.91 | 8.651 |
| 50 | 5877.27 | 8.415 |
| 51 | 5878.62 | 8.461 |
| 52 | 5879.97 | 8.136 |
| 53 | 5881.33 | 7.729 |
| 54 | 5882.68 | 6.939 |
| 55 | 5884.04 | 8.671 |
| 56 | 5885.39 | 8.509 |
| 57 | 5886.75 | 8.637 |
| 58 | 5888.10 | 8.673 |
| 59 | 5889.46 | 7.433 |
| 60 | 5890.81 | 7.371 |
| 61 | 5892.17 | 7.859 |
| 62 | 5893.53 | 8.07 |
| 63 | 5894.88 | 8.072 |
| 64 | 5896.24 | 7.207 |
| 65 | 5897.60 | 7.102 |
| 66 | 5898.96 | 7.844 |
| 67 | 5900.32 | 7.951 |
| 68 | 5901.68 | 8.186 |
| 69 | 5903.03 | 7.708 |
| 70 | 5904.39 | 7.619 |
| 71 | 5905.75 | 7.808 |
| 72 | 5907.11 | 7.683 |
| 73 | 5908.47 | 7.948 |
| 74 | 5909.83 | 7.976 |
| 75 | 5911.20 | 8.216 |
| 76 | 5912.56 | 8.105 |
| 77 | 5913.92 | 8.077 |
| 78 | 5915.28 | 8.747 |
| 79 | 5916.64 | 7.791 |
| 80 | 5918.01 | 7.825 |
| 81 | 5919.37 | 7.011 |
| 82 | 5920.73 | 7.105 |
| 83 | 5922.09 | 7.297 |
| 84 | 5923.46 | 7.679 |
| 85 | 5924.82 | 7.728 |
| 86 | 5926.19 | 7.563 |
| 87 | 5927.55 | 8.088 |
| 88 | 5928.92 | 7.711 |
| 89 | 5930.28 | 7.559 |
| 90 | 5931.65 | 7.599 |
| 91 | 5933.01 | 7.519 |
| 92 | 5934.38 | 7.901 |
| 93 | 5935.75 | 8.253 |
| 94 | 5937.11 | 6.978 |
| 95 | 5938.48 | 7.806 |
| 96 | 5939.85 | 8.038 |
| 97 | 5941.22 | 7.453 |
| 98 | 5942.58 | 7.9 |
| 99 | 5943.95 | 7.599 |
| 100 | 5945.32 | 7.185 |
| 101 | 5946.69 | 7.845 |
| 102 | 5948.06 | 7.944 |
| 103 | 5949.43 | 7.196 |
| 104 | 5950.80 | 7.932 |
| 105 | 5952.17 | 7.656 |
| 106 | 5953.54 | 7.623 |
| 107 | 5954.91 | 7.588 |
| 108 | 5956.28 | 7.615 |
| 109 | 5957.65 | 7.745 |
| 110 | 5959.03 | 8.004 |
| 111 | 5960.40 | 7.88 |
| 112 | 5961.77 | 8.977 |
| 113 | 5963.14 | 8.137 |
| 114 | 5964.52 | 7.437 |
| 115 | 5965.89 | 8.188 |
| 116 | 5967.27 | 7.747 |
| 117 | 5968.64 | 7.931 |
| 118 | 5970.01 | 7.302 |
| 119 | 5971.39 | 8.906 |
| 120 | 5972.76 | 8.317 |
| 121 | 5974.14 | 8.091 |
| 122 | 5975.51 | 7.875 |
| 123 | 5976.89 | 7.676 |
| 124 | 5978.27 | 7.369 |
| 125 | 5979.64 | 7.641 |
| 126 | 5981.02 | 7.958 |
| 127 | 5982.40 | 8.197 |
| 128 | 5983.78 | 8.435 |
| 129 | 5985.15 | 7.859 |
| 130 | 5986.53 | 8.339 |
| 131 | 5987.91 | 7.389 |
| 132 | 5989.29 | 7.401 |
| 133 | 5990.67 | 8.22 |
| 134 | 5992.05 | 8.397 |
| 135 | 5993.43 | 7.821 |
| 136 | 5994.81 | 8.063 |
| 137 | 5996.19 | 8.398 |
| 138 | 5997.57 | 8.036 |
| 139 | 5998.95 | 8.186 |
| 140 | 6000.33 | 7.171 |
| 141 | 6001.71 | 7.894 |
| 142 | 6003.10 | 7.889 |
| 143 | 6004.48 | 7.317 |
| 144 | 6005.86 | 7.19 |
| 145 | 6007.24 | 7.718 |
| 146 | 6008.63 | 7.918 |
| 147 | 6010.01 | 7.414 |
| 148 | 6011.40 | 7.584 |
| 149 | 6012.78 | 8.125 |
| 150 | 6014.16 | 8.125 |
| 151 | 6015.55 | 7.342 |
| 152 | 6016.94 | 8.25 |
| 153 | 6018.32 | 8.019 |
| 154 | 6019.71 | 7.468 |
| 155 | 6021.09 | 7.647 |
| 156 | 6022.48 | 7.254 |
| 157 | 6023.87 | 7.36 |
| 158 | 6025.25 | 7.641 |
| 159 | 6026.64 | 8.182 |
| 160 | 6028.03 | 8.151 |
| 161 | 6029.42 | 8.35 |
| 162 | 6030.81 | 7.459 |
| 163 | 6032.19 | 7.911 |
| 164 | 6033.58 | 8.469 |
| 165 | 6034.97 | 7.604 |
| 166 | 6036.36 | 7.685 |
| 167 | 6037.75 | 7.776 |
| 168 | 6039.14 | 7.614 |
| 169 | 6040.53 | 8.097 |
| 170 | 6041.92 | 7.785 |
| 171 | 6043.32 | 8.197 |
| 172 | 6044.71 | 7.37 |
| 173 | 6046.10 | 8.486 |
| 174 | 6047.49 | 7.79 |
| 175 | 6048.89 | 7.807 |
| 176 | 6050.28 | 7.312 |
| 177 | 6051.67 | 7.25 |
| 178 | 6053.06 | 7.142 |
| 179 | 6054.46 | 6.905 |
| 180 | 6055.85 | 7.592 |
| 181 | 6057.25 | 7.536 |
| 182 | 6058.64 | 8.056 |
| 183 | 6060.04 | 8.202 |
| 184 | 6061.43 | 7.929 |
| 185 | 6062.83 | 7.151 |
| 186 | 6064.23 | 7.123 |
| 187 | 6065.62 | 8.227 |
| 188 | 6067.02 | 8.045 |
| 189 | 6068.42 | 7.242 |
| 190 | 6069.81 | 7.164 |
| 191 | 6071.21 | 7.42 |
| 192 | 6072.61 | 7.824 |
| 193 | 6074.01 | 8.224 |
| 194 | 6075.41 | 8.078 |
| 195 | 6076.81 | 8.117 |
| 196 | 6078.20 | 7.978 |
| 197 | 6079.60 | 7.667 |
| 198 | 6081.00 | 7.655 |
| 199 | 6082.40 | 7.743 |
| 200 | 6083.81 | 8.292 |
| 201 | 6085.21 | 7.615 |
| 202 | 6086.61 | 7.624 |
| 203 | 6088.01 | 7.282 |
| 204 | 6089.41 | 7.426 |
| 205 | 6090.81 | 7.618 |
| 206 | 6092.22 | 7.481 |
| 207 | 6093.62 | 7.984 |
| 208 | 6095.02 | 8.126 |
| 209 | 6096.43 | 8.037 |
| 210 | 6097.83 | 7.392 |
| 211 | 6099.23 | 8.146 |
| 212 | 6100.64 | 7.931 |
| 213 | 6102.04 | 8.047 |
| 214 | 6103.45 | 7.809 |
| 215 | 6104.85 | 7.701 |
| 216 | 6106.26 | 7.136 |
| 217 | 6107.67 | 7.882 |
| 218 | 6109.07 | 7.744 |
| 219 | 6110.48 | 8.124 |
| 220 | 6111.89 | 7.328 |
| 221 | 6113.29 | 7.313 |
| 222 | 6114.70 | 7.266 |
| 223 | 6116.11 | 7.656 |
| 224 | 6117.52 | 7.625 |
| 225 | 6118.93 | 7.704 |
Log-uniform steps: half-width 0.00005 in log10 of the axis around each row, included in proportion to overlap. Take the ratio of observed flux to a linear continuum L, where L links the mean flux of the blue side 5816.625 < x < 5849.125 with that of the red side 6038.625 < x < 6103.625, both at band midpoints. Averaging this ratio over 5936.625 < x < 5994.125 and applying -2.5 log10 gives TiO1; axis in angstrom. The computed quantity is 0.03 mag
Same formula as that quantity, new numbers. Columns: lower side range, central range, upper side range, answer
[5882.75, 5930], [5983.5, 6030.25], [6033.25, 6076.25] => -0.01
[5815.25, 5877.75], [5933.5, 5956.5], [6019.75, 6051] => 0.04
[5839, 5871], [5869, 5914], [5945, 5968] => 0.00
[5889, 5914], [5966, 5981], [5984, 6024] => -0.01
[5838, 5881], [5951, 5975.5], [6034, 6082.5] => -0.01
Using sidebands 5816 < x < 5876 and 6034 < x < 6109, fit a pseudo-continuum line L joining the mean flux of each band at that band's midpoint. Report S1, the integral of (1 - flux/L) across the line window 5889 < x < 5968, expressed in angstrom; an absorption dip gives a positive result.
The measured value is 2.65 angstrom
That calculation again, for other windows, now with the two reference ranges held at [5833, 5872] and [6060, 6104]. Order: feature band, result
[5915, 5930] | 0.6 angstrom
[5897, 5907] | 0.3 angstrom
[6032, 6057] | 0.3 angstrom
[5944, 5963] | 0.3 angstrom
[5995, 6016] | 0.3 angstrom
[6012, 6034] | 0.0 angstrom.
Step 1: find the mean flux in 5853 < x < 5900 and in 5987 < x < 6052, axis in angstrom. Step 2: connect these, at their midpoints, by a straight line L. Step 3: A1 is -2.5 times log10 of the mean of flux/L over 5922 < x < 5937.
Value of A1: 0.03 mag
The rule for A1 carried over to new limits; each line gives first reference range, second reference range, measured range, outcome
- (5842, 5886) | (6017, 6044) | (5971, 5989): -0.01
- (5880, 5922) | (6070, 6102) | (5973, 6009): -0.01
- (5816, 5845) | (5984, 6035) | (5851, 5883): 0.06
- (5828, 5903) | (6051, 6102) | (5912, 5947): 0.03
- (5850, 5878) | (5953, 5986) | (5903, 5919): 0.00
